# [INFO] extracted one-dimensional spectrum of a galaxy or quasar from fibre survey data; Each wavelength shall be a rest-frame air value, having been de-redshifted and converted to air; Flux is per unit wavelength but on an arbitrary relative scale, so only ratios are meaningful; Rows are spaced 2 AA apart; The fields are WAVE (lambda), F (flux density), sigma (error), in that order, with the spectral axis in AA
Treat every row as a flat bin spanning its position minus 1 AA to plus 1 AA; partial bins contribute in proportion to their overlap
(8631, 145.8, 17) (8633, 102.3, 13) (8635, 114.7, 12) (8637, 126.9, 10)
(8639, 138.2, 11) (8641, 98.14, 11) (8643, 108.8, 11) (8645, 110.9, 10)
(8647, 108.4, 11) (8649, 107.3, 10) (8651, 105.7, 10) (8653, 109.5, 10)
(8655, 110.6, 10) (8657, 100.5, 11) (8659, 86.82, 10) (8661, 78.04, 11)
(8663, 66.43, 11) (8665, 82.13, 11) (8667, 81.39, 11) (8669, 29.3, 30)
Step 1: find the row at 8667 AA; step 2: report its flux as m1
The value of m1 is 81.39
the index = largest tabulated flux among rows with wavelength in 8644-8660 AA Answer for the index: 110.9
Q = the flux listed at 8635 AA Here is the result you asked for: 114.7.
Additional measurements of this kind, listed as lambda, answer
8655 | 110.6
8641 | 98.14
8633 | 102.3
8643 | 108.8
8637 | 126.9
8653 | 109.5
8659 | 86.82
